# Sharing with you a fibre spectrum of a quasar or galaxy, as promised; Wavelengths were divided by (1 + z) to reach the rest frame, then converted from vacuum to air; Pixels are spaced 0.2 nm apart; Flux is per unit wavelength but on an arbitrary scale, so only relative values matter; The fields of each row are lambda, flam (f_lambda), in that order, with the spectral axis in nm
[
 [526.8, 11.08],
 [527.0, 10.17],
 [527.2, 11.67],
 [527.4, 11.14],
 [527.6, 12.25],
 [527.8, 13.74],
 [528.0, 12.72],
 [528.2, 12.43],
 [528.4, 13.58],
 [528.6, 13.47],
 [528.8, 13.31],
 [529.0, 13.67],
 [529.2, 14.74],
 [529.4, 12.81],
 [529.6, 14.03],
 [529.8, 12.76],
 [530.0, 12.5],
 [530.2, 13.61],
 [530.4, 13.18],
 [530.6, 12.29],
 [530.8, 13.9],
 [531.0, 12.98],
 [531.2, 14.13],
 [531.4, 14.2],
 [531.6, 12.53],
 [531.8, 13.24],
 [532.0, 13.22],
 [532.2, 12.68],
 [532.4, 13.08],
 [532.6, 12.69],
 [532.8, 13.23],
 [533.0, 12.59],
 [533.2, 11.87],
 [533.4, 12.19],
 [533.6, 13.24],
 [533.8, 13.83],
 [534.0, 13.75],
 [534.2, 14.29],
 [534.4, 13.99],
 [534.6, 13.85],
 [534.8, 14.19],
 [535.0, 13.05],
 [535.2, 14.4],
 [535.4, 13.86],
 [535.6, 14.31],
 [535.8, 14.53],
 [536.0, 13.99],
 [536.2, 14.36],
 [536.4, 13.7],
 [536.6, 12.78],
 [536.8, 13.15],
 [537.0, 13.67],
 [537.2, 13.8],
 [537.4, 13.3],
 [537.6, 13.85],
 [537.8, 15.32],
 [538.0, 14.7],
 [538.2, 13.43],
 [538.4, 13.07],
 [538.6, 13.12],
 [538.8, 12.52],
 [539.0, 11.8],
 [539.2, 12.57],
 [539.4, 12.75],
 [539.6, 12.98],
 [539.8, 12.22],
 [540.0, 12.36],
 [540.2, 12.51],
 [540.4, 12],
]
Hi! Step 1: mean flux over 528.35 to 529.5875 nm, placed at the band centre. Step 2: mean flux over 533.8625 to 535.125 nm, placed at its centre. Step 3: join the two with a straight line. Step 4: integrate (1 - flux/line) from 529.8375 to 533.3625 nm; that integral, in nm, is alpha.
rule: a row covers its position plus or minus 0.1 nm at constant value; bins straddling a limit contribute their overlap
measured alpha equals 0.18 nm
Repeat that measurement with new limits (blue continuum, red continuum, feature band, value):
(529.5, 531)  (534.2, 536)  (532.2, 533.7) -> 0.10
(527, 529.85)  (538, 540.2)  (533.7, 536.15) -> -0.23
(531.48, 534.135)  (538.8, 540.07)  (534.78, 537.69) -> -0.25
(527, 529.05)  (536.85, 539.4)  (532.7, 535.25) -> -0.06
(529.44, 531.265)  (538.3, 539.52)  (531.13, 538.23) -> -0.36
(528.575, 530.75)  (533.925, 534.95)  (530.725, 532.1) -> 0.01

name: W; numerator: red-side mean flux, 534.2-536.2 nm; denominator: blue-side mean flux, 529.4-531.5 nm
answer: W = 1.05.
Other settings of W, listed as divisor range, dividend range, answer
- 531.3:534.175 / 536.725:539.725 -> 1.02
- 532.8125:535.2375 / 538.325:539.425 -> 0.94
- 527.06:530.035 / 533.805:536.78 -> 1.07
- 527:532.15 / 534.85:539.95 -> 1.03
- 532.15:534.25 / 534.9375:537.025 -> 1.06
